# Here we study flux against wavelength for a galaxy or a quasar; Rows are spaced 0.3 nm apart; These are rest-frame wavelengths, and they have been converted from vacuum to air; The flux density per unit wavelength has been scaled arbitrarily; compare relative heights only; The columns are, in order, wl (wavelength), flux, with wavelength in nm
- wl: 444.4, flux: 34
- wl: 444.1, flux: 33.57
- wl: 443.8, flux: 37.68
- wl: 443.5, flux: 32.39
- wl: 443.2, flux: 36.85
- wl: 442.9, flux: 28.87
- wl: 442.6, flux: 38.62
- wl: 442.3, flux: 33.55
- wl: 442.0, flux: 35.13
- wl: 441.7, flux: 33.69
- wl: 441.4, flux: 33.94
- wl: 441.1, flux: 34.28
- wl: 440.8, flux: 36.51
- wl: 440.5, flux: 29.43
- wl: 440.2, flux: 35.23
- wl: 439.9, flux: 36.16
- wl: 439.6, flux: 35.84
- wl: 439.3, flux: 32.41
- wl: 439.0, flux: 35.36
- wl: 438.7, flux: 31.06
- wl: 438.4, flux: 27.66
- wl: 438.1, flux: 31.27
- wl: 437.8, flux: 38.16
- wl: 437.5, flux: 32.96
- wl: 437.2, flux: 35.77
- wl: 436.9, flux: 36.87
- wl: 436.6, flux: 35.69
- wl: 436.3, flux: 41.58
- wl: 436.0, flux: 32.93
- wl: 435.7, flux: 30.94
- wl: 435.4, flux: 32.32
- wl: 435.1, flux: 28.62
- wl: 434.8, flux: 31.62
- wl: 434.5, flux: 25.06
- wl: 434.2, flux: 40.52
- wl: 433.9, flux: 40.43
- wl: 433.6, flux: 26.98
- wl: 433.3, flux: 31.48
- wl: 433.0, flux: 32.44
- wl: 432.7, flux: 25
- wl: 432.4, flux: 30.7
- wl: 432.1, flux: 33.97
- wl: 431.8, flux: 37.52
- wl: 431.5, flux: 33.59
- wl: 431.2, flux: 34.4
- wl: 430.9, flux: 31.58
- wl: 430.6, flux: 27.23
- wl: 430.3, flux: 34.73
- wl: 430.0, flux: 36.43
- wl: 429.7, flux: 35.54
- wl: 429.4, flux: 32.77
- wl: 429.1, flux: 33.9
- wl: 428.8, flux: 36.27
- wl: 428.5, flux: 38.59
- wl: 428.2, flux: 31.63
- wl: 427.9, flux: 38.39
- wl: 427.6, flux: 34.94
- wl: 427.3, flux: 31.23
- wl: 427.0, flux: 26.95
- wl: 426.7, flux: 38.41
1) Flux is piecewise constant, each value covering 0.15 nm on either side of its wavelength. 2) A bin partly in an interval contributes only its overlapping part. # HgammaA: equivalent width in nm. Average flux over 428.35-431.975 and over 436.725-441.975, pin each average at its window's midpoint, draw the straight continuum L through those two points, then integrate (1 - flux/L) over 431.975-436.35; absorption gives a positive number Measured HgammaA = 0.27 nm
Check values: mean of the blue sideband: 34.4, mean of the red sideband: 34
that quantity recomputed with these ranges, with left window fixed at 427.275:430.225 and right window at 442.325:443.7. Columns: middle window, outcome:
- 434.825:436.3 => 0.10 nm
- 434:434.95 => 0.05 nm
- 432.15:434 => 0.20 nm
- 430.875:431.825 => 0.02 nm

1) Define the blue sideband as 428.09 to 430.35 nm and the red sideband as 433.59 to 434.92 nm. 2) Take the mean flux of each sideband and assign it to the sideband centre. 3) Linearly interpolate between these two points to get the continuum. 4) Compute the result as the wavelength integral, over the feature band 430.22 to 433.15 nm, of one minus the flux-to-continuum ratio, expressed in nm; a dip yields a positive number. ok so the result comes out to 0.19 nm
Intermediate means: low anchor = 35.1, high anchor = 33.6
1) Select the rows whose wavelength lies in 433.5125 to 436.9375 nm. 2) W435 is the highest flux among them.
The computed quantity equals 41.58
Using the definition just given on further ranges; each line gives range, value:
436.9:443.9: 38.62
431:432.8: 37.52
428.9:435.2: 40.52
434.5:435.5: 32.32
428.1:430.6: 38.59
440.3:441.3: 36.51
